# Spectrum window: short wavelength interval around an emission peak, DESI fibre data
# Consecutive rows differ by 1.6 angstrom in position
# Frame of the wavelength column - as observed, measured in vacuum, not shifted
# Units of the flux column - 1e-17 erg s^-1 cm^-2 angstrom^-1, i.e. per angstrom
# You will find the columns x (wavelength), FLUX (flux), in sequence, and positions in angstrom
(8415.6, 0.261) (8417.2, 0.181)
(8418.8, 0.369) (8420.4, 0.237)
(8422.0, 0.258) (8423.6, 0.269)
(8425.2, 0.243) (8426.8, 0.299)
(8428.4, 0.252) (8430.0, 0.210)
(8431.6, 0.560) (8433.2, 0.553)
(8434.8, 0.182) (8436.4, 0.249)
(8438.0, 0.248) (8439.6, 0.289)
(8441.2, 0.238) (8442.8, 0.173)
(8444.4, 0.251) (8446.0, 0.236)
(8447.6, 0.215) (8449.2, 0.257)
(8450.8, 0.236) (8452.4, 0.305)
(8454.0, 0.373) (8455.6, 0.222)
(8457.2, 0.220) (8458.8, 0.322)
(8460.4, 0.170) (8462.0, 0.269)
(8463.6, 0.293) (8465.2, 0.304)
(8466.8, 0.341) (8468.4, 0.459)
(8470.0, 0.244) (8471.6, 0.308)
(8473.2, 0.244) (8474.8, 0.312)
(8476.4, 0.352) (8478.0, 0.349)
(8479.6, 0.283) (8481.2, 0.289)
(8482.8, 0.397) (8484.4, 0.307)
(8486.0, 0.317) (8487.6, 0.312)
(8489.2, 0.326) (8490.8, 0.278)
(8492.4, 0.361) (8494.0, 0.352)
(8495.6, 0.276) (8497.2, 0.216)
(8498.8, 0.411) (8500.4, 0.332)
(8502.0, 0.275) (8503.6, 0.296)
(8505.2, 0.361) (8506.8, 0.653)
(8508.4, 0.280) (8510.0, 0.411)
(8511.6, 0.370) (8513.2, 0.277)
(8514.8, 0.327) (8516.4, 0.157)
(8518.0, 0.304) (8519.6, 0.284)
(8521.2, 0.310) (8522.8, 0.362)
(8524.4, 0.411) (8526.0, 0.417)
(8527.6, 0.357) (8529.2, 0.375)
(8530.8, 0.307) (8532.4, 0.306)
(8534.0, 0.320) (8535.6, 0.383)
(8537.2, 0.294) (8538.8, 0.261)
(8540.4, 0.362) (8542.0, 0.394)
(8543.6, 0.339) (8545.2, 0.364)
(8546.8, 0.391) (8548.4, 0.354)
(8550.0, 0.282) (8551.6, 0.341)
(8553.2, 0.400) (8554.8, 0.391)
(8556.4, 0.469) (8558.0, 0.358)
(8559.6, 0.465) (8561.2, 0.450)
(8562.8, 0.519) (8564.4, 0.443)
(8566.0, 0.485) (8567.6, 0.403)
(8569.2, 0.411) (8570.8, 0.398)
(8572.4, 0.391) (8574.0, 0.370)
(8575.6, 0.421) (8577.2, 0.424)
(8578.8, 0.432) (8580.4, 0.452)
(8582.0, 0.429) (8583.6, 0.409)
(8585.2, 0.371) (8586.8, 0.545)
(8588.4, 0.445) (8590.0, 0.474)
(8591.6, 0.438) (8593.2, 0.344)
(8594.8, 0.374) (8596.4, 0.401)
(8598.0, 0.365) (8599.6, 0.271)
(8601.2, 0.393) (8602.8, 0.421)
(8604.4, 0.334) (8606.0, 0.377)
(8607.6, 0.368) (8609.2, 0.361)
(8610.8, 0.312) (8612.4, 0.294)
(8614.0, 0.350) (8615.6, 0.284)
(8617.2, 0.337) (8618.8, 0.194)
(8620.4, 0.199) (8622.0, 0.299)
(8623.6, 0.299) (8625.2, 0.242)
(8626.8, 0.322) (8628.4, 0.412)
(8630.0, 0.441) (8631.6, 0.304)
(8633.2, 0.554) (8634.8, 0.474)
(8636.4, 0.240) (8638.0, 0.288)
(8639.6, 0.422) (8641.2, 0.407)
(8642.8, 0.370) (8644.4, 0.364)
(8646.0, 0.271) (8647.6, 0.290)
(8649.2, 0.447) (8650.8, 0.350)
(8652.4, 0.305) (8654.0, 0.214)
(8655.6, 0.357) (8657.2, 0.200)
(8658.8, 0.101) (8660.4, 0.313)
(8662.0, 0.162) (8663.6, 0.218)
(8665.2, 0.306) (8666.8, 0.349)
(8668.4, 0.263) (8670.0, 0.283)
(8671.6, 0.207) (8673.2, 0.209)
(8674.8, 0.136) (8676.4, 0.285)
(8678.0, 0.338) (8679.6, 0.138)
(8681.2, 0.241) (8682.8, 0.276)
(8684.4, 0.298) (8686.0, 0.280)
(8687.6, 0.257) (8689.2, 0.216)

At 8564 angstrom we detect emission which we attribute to C III] 1909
